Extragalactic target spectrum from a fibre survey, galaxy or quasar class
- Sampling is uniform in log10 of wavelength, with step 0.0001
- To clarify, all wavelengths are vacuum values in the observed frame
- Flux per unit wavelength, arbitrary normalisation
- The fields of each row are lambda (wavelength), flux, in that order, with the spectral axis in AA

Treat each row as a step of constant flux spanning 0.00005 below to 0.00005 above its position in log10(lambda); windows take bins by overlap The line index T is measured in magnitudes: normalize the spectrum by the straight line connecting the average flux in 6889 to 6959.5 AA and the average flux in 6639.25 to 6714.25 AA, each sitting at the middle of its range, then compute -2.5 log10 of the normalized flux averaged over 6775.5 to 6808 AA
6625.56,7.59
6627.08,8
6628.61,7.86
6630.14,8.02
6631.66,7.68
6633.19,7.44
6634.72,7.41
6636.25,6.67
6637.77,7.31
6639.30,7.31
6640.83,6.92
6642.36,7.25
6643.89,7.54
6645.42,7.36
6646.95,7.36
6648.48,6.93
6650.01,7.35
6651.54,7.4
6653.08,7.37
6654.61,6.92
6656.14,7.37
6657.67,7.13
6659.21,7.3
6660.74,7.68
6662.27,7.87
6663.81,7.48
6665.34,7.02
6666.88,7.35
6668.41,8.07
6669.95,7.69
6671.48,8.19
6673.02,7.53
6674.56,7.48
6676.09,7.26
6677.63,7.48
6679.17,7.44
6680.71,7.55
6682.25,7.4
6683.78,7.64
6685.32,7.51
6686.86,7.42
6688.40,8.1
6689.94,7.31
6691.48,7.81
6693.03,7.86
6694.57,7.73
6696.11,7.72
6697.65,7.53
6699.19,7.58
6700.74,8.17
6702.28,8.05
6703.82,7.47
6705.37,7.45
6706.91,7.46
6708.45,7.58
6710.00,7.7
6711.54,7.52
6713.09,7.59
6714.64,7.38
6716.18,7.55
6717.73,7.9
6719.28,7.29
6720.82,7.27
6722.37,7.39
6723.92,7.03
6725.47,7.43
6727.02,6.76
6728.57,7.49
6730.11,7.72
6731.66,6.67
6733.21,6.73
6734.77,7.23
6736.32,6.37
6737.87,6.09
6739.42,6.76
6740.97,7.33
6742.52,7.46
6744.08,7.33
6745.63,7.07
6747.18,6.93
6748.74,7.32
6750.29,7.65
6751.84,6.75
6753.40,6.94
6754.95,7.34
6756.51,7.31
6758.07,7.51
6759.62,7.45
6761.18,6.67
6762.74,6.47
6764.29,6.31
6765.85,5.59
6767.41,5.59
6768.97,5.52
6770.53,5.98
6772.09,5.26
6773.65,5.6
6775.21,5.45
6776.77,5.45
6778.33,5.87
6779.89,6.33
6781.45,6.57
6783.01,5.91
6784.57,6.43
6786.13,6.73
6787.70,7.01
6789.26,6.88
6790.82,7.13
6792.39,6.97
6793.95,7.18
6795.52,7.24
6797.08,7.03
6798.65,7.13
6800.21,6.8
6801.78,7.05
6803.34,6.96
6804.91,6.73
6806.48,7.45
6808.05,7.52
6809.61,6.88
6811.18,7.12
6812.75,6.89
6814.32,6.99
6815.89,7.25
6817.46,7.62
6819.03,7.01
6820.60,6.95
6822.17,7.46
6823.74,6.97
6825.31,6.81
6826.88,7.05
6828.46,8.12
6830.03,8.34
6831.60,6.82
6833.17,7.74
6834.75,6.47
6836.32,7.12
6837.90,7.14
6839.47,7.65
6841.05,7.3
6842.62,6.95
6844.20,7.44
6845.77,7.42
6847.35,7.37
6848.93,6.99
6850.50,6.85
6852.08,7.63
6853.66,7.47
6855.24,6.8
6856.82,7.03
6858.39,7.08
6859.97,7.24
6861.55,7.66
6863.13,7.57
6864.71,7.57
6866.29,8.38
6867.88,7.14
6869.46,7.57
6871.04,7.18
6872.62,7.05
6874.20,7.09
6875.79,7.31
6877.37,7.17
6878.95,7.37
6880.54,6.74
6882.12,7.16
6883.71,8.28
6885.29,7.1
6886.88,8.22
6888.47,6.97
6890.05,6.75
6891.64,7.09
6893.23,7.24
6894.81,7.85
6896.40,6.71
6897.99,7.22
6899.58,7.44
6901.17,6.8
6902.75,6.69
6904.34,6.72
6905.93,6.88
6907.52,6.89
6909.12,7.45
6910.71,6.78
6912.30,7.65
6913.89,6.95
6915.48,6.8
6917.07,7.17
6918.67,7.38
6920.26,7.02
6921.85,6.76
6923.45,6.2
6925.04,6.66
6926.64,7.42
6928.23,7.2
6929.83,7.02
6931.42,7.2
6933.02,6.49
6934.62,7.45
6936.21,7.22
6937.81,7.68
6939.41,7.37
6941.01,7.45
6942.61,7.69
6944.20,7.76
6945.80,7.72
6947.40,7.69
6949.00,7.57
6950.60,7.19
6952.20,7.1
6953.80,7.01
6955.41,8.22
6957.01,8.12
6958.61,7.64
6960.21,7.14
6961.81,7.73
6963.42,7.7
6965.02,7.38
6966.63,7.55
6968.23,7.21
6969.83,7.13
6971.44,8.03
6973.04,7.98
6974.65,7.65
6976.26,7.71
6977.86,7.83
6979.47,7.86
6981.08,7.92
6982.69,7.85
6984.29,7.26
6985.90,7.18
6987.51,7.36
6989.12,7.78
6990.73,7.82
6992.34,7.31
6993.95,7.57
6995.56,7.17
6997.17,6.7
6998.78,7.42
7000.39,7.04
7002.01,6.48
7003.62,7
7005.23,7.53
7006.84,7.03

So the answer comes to 0.10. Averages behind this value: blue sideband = 7.52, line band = 6.74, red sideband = 7.21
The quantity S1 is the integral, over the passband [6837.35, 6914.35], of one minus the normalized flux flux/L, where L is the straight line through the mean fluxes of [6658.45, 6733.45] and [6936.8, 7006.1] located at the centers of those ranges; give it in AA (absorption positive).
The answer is 2.7 AA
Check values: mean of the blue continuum 7.53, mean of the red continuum 7.5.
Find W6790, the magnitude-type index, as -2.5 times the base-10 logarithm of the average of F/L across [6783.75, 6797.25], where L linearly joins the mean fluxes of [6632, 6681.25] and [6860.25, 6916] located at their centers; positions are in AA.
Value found 0.054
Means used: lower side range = 7.39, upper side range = 7.24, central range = 6.95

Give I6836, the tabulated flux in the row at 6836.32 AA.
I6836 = 7.12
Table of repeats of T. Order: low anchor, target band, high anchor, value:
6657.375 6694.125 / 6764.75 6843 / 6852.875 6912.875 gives 0.087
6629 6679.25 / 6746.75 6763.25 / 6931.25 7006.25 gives 0.044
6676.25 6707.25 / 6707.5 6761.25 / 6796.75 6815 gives 0.028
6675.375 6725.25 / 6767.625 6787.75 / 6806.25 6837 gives 0.227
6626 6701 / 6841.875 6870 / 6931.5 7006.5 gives 0.020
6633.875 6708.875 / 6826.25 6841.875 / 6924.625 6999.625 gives 0.015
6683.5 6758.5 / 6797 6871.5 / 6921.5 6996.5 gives 0.024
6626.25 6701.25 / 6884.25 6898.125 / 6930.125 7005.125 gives 0.031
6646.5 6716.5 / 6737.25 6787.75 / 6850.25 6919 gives 0.137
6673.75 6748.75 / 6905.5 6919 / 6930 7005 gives 0.052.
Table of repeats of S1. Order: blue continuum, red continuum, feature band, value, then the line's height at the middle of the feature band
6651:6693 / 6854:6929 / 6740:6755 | 0.4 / 7.4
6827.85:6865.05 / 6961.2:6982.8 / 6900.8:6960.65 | 2.7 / 7.56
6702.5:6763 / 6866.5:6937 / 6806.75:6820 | 0.0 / 7.18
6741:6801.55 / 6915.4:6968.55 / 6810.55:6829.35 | -1.0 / 6.84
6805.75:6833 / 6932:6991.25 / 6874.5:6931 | 2.4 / 7.43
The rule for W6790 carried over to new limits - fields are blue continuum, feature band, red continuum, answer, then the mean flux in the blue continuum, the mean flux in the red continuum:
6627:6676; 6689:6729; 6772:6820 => -0.056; 7.44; 6.75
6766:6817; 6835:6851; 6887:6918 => -0.061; 6.59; 7.08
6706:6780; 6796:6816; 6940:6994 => 0.002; 6.87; 7.59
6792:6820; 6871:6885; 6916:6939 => -0.028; 7.1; 7.06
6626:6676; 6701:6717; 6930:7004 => -0.021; 7.45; 7.46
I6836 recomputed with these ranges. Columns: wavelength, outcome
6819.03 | 7.01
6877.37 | 7.17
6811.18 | 7.12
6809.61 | 6.88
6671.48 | 8.19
